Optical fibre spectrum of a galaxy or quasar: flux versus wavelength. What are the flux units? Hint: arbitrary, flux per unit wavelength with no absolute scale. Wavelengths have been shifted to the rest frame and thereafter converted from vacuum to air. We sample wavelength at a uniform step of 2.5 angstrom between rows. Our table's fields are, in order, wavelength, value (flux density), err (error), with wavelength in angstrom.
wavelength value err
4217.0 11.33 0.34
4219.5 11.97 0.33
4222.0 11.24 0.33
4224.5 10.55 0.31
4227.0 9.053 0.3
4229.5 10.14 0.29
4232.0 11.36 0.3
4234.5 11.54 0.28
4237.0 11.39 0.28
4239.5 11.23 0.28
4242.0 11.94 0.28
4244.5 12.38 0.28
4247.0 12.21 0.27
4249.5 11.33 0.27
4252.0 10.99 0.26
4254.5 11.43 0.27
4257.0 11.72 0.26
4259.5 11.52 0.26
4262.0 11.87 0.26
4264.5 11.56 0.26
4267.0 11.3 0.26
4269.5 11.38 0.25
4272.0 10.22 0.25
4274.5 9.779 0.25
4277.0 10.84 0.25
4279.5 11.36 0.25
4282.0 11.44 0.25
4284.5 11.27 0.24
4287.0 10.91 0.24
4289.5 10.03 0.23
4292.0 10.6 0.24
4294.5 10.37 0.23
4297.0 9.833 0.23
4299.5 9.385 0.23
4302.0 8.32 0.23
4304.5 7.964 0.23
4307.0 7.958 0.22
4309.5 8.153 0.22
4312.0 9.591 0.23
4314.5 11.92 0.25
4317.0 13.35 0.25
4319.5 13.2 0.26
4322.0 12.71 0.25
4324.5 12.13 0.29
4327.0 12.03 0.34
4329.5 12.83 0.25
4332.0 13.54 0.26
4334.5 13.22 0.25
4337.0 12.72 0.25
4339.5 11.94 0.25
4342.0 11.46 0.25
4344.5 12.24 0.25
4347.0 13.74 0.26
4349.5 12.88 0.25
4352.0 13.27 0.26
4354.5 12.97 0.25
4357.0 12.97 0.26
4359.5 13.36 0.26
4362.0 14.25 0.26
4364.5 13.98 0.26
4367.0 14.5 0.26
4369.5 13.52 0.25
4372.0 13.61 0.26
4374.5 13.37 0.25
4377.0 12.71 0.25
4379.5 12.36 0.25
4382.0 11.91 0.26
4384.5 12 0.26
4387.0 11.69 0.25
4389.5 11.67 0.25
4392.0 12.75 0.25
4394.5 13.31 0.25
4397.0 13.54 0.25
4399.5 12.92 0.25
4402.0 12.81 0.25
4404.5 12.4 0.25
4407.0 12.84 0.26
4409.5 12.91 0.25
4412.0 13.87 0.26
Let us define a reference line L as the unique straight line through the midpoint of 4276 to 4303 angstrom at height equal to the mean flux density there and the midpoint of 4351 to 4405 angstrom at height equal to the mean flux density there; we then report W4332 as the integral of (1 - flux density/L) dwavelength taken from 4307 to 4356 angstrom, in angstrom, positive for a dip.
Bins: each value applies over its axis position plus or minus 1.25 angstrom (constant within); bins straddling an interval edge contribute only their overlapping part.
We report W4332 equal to -2.3 angstrom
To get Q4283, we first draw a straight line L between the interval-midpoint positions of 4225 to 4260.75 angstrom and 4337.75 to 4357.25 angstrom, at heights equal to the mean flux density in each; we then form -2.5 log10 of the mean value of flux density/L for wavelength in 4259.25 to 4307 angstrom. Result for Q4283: 0.13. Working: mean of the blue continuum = 11.3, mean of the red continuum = 12.7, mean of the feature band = 10.4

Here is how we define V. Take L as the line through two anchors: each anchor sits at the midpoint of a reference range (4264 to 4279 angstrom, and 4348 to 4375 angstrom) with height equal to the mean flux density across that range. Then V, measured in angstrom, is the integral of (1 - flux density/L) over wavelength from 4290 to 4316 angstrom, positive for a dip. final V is 5.09 angstrom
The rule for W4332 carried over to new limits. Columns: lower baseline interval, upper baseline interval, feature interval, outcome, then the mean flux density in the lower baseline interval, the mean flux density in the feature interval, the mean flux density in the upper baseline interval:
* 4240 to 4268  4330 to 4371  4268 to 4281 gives 1.3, 11.7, 10.7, 13.2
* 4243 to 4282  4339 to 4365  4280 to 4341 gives 5.9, 11.3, 11.1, 13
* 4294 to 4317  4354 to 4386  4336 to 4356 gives -1.4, 9.46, 12.7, 13.2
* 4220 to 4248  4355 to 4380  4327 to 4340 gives 0.1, 11.2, 12.8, 13.5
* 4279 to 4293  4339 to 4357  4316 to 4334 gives -1.2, 10.9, 12.8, 12.7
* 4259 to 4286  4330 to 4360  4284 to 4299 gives 1.5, 11.1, 10.4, 12.8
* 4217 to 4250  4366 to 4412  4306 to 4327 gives 1.6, 11.3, 11.2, 12.8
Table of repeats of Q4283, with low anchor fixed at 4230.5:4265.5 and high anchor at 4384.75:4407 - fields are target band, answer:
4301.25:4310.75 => 0.43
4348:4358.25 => -0.06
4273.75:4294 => 0.10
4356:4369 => -0.12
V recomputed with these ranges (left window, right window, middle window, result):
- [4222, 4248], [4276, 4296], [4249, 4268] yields -0.8 angstrom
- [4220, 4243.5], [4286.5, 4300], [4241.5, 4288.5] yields -3.4 angstrom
